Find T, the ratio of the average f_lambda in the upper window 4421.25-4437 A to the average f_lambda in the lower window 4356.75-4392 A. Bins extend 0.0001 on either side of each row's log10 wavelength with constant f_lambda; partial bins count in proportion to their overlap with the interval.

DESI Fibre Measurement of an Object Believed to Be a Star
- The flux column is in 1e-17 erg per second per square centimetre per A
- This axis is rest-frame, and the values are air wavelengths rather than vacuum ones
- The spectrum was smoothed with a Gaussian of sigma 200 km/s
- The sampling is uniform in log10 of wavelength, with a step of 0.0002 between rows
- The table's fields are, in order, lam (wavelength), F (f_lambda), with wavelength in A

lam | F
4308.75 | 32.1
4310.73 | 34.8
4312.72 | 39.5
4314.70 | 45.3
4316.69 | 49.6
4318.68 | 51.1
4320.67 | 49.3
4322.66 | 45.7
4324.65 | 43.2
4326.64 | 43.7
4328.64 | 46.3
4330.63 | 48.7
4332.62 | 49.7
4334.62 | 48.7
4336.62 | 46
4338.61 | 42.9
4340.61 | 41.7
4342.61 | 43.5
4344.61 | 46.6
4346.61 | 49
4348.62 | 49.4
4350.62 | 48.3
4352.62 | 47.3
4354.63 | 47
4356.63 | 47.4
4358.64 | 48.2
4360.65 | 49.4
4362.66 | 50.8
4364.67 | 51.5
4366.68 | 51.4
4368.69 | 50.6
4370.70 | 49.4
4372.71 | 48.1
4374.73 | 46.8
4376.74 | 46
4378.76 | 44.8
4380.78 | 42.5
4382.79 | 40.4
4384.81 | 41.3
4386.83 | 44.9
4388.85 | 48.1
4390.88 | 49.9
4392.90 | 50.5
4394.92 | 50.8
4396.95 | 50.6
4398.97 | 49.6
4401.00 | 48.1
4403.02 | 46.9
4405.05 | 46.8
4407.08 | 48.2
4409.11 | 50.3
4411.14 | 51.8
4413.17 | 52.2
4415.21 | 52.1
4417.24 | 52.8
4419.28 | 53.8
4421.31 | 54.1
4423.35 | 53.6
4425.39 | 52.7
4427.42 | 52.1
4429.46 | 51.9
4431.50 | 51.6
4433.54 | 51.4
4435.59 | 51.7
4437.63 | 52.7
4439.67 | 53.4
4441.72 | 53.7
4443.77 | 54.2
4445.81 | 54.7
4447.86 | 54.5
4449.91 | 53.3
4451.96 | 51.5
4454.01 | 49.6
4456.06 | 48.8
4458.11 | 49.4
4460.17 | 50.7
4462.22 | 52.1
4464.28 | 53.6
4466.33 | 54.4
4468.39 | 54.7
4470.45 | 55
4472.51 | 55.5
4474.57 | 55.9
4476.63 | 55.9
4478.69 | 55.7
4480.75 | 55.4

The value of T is 1.11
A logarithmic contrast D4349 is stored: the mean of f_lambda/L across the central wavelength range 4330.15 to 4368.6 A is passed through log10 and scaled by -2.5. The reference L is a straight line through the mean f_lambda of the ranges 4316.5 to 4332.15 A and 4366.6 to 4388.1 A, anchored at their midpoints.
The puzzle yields -0.03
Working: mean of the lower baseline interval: 47.2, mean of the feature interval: 47.8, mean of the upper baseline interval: 45.8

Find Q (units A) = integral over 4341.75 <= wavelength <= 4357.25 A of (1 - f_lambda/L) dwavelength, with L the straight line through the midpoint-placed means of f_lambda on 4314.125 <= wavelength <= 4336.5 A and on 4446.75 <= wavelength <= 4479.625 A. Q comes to 0.3 A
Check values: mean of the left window 47.4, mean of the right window 53.2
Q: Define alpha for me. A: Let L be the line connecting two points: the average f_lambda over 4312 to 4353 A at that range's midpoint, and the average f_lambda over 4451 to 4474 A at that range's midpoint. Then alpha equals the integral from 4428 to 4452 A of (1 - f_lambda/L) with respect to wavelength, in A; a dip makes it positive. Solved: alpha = -0.7 A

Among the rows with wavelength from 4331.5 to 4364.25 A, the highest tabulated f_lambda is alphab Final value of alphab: 50.8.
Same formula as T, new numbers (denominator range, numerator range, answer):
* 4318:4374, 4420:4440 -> 1.10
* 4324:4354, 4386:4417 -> 1.07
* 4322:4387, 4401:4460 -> 1.11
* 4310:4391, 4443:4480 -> 1.15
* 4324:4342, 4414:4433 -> 1.15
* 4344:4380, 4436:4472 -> 1.09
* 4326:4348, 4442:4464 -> 1.13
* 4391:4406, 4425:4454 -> 1.07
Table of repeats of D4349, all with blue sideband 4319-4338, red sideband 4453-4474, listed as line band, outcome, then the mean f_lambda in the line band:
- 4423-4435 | -0.023 mag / 52.1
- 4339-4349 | 0.045 mag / 45.6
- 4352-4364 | -0.007 mag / 48.4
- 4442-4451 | -0.048 mag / 54.1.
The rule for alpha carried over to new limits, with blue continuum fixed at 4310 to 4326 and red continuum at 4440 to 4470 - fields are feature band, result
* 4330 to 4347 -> -0.03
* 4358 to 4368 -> -0.61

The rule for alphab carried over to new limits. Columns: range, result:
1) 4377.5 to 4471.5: 55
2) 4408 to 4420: 53.8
